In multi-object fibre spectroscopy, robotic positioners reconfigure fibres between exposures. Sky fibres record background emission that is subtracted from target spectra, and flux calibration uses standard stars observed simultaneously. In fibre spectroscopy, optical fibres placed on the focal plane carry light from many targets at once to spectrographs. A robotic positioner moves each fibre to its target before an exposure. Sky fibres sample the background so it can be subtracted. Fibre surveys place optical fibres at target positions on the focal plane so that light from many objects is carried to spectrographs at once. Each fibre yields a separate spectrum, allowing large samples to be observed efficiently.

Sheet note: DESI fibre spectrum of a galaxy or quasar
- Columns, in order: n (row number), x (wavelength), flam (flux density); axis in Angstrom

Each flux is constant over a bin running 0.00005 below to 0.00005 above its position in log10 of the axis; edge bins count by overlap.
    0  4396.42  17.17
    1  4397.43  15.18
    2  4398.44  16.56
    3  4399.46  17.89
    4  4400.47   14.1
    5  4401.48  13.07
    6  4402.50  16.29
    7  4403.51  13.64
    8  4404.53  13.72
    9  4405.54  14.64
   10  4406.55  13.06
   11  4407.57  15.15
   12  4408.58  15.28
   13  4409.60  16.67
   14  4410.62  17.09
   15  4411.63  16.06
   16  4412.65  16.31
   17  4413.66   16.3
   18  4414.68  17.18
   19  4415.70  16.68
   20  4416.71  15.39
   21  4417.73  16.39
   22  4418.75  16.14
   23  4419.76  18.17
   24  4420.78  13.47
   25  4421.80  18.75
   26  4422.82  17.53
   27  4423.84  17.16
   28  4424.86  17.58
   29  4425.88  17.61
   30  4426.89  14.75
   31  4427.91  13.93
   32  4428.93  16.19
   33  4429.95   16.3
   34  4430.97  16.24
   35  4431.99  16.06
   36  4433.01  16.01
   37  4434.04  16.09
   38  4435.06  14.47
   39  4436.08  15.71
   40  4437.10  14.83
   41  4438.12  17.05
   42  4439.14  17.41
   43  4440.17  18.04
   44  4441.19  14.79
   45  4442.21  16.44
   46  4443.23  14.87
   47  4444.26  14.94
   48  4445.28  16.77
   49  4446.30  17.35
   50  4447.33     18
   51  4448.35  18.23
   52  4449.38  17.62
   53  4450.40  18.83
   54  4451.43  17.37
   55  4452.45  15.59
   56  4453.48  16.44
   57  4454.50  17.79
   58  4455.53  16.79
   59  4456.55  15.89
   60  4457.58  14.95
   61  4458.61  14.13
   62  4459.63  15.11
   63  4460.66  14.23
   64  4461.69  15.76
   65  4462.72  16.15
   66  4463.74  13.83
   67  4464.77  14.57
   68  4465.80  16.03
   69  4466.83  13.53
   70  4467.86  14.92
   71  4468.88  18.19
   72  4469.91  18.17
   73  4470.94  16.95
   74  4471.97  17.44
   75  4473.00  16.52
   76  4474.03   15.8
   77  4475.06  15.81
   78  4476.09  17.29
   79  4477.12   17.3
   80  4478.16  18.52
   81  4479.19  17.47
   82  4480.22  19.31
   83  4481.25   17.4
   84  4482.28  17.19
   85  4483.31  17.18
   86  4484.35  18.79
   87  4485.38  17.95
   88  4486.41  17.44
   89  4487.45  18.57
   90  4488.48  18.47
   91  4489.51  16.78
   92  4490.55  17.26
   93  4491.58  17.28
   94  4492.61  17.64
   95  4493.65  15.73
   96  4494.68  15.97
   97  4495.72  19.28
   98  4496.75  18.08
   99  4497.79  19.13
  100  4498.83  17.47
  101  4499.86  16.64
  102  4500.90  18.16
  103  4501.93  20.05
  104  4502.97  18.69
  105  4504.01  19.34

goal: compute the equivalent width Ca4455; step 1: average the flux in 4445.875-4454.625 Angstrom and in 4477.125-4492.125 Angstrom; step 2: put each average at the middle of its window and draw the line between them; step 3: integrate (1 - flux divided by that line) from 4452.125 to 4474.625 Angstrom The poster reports 2.2 Angstrom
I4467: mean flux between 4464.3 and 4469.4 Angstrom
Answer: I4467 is 15.5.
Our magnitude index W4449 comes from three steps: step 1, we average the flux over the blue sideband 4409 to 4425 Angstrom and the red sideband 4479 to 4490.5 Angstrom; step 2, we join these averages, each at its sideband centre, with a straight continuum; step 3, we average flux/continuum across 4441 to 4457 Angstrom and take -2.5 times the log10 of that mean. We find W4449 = 0.03 mag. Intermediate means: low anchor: 16.6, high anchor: 17.9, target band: 16.8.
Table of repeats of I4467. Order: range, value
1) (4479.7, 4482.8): 18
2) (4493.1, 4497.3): 17.3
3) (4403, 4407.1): 13.8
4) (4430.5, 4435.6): 15.8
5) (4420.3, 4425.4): 16.9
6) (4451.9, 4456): 16.7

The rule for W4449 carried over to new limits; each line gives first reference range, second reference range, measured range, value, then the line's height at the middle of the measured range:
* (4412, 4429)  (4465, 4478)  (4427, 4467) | 0.031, 16.5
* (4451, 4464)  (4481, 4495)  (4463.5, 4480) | 0.003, 16.5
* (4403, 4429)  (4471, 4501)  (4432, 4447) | 0.027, 16.5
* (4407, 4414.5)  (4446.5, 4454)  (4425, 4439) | 0.063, 16.8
